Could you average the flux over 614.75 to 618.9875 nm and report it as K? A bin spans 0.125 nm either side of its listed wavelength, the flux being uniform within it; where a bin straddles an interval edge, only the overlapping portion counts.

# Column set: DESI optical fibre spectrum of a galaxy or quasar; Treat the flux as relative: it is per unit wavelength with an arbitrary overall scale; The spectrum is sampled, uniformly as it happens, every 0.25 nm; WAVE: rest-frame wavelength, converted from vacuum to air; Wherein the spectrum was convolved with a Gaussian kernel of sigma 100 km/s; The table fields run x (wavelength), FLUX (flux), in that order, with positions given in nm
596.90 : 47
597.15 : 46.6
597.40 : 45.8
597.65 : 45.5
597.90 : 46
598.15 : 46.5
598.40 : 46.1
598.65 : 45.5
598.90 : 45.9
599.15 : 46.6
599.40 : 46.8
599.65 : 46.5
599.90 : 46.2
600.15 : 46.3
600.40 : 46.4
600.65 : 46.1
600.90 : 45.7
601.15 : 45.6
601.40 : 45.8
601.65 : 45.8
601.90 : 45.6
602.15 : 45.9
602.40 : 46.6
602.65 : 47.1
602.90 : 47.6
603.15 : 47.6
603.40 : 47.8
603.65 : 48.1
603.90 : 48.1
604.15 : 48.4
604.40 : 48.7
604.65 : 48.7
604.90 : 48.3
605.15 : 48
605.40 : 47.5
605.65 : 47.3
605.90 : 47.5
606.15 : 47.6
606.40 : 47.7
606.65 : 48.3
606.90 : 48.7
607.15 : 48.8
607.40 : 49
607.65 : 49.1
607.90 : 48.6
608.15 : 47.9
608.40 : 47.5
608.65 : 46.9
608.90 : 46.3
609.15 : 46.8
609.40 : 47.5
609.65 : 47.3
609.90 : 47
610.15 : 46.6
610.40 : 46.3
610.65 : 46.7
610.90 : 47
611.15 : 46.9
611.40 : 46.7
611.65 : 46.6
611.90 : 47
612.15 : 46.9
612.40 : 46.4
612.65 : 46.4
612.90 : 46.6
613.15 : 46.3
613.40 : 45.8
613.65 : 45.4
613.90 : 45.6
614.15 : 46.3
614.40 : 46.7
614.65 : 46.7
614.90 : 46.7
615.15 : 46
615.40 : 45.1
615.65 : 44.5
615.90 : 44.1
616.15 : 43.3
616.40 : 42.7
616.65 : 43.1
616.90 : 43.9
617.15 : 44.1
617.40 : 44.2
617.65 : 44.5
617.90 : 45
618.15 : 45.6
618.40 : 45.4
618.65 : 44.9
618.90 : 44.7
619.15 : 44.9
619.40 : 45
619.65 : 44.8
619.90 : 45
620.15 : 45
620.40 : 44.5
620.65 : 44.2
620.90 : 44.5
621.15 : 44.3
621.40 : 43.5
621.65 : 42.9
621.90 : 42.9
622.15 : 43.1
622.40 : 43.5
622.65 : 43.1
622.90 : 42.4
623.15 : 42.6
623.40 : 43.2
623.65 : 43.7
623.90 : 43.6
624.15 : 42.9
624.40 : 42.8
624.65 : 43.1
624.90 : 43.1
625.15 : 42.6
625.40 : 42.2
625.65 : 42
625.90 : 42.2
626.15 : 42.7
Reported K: 44.6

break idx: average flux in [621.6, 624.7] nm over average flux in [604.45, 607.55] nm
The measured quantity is 0.89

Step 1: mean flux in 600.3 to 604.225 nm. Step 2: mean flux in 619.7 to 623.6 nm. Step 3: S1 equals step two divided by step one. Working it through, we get 0.93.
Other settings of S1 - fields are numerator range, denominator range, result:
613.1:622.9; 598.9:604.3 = 0.96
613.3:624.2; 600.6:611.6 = 0.94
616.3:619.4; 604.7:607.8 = 0.92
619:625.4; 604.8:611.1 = 0.92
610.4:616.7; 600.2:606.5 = 0.97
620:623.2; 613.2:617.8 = 0.97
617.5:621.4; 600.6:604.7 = 0.95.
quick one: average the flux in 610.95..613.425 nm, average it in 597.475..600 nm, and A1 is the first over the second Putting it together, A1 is 1.0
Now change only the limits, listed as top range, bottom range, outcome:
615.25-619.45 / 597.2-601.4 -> 0.96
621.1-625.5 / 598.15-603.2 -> 0.93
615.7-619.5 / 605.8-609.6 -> 0.93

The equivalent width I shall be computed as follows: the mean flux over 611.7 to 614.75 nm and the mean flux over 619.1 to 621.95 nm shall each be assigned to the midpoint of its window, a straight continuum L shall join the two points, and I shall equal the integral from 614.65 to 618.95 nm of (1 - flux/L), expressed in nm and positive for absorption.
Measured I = 0.07 nm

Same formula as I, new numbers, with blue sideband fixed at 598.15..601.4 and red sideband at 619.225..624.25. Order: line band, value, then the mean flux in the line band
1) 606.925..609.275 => -0.14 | 47.9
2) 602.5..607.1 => -0.24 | 48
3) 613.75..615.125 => -0.06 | 46.4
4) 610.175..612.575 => -0.10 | 46.7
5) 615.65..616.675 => 0.02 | 43.5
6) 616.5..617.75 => 0.01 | 43.9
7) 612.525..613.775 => -0.04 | 46.1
